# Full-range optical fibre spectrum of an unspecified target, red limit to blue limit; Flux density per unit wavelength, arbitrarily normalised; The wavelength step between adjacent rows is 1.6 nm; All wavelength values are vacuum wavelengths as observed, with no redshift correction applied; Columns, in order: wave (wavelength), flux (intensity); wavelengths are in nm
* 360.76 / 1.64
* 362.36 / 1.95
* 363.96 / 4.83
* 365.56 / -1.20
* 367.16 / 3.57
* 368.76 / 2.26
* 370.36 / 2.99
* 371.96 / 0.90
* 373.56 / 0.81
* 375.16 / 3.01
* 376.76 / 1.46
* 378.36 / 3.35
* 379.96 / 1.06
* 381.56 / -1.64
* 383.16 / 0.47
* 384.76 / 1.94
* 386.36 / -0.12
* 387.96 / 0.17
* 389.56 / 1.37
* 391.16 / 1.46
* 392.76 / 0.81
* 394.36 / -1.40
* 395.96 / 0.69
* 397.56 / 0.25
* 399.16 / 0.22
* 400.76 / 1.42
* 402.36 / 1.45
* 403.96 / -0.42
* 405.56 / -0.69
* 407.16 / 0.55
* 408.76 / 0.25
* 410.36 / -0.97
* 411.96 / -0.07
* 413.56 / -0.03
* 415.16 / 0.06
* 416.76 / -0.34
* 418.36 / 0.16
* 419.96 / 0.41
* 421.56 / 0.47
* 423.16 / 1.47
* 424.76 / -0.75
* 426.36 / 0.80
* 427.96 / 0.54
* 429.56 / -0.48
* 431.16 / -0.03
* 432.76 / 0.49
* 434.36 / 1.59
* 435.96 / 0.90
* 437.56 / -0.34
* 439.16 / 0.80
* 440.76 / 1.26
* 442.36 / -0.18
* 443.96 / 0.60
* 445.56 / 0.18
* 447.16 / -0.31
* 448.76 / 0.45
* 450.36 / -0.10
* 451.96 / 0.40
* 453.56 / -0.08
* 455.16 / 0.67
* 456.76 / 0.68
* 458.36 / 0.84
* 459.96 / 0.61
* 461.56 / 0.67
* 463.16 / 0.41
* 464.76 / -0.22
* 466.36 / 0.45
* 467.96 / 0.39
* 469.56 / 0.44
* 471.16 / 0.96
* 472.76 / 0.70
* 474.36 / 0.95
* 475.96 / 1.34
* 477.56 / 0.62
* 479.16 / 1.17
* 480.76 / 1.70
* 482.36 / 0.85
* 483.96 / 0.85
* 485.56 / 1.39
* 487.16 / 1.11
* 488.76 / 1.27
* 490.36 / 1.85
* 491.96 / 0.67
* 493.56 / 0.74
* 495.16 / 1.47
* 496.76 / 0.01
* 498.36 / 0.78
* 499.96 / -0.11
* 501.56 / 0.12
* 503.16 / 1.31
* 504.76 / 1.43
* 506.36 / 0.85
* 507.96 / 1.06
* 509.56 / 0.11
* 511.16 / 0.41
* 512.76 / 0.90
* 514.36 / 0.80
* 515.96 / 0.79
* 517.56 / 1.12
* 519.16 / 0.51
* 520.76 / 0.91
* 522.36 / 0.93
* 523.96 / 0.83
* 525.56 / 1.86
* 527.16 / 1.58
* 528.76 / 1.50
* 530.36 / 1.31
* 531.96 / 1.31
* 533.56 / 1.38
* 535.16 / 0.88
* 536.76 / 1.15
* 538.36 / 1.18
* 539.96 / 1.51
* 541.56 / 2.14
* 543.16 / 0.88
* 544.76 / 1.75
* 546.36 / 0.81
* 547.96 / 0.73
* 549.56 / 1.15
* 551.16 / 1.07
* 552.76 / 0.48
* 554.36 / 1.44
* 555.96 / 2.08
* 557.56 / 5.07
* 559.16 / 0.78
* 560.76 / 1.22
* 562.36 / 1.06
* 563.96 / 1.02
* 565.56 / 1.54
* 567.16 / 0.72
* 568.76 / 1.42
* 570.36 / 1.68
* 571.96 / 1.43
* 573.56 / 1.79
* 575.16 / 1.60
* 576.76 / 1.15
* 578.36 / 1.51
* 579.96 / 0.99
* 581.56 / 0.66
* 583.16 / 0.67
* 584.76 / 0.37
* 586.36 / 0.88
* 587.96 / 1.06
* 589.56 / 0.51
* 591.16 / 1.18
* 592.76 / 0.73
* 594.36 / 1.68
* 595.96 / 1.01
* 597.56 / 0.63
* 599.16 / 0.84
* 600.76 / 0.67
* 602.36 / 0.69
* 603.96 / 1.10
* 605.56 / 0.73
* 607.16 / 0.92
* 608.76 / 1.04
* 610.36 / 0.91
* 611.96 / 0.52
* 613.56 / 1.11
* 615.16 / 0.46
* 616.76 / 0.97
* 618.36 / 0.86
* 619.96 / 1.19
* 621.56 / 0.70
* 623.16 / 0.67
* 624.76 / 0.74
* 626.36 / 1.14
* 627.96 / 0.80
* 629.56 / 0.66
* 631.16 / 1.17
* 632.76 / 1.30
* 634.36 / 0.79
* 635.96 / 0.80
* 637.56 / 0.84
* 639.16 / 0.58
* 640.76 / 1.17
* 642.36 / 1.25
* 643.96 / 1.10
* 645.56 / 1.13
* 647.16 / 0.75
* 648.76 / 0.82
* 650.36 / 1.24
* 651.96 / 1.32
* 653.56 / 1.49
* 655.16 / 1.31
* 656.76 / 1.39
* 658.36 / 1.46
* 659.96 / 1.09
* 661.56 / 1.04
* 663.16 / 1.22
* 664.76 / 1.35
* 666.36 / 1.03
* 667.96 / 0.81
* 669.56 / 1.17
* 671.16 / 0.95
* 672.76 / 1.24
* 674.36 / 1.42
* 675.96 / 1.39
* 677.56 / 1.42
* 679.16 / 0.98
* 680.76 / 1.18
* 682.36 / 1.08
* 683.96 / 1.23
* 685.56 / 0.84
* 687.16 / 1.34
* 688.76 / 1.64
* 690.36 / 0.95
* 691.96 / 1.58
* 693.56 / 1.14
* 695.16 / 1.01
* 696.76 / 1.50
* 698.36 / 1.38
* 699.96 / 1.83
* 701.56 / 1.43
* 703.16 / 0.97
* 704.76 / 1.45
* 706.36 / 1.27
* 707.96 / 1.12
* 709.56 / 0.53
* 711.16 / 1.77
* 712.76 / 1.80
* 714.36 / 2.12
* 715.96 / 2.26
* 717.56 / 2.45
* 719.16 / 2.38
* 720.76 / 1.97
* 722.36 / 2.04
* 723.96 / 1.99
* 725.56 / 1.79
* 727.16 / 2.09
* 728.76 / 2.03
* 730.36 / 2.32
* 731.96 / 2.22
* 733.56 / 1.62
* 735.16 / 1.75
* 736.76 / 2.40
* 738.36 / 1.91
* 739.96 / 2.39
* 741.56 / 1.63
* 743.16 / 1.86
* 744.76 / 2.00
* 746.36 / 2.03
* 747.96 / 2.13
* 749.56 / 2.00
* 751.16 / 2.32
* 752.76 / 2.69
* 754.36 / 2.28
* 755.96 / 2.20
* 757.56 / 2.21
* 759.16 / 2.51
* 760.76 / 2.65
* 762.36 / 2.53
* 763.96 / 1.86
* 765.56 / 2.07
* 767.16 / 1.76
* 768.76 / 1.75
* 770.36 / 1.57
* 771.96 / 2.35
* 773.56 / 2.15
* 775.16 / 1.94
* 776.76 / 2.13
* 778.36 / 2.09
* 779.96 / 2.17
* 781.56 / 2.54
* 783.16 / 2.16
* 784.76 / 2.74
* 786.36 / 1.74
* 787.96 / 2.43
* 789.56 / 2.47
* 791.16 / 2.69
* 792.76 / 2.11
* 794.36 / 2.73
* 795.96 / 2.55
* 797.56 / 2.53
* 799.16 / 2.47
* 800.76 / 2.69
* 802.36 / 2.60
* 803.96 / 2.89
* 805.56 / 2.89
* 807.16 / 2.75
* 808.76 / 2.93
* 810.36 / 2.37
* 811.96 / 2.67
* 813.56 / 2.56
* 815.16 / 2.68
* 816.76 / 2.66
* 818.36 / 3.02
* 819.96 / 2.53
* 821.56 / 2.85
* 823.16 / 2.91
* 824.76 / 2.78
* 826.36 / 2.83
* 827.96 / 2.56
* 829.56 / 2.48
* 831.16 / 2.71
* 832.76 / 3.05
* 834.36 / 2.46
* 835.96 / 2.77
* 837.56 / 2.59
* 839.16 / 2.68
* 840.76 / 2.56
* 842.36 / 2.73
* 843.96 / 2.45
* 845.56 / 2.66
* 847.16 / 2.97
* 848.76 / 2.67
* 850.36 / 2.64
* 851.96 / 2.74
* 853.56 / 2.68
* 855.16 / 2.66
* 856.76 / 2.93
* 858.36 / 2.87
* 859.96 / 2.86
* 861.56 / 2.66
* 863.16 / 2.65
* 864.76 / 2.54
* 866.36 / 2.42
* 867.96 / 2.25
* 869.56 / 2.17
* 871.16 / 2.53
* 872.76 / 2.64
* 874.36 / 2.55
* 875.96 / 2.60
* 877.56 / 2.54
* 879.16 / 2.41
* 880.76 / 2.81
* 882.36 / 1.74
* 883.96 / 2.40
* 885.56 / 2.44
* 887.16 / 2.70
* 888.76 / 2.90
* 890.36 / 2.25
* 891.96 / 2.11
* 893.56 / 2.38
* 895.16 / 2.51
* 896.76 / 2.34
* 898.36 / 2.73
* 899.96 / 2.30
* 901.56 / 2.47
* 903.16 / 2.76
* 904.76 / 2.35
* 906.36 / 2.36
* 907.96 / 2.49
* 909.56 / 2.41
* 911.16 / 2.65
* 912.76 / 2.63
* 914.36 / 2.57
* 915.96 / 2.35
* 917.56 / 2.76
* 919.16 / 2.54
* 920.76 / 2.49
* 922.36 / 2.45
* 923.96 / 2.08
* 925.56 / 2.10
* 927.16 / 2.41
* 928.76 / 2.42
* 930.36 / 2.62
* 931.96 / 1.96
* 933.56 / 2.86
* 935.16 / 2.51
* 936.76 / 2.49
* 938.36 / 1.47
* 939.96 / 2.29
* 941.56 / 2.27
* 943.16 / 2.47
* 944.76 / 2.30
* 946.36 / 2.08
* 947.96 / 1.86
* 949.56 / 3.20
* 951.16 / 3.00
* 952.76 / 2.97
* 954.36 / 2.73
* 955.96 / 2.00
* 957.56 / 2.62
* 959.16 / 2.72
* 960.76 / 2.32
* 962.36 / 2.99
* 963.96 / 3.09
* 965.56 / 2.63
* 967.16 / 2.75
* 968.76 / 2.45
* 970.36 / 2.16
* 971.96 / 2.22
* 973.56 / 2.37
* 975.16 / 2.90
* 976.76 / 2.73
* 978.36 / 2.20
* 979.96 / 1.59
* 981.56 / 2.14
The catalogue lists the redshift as 0.787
